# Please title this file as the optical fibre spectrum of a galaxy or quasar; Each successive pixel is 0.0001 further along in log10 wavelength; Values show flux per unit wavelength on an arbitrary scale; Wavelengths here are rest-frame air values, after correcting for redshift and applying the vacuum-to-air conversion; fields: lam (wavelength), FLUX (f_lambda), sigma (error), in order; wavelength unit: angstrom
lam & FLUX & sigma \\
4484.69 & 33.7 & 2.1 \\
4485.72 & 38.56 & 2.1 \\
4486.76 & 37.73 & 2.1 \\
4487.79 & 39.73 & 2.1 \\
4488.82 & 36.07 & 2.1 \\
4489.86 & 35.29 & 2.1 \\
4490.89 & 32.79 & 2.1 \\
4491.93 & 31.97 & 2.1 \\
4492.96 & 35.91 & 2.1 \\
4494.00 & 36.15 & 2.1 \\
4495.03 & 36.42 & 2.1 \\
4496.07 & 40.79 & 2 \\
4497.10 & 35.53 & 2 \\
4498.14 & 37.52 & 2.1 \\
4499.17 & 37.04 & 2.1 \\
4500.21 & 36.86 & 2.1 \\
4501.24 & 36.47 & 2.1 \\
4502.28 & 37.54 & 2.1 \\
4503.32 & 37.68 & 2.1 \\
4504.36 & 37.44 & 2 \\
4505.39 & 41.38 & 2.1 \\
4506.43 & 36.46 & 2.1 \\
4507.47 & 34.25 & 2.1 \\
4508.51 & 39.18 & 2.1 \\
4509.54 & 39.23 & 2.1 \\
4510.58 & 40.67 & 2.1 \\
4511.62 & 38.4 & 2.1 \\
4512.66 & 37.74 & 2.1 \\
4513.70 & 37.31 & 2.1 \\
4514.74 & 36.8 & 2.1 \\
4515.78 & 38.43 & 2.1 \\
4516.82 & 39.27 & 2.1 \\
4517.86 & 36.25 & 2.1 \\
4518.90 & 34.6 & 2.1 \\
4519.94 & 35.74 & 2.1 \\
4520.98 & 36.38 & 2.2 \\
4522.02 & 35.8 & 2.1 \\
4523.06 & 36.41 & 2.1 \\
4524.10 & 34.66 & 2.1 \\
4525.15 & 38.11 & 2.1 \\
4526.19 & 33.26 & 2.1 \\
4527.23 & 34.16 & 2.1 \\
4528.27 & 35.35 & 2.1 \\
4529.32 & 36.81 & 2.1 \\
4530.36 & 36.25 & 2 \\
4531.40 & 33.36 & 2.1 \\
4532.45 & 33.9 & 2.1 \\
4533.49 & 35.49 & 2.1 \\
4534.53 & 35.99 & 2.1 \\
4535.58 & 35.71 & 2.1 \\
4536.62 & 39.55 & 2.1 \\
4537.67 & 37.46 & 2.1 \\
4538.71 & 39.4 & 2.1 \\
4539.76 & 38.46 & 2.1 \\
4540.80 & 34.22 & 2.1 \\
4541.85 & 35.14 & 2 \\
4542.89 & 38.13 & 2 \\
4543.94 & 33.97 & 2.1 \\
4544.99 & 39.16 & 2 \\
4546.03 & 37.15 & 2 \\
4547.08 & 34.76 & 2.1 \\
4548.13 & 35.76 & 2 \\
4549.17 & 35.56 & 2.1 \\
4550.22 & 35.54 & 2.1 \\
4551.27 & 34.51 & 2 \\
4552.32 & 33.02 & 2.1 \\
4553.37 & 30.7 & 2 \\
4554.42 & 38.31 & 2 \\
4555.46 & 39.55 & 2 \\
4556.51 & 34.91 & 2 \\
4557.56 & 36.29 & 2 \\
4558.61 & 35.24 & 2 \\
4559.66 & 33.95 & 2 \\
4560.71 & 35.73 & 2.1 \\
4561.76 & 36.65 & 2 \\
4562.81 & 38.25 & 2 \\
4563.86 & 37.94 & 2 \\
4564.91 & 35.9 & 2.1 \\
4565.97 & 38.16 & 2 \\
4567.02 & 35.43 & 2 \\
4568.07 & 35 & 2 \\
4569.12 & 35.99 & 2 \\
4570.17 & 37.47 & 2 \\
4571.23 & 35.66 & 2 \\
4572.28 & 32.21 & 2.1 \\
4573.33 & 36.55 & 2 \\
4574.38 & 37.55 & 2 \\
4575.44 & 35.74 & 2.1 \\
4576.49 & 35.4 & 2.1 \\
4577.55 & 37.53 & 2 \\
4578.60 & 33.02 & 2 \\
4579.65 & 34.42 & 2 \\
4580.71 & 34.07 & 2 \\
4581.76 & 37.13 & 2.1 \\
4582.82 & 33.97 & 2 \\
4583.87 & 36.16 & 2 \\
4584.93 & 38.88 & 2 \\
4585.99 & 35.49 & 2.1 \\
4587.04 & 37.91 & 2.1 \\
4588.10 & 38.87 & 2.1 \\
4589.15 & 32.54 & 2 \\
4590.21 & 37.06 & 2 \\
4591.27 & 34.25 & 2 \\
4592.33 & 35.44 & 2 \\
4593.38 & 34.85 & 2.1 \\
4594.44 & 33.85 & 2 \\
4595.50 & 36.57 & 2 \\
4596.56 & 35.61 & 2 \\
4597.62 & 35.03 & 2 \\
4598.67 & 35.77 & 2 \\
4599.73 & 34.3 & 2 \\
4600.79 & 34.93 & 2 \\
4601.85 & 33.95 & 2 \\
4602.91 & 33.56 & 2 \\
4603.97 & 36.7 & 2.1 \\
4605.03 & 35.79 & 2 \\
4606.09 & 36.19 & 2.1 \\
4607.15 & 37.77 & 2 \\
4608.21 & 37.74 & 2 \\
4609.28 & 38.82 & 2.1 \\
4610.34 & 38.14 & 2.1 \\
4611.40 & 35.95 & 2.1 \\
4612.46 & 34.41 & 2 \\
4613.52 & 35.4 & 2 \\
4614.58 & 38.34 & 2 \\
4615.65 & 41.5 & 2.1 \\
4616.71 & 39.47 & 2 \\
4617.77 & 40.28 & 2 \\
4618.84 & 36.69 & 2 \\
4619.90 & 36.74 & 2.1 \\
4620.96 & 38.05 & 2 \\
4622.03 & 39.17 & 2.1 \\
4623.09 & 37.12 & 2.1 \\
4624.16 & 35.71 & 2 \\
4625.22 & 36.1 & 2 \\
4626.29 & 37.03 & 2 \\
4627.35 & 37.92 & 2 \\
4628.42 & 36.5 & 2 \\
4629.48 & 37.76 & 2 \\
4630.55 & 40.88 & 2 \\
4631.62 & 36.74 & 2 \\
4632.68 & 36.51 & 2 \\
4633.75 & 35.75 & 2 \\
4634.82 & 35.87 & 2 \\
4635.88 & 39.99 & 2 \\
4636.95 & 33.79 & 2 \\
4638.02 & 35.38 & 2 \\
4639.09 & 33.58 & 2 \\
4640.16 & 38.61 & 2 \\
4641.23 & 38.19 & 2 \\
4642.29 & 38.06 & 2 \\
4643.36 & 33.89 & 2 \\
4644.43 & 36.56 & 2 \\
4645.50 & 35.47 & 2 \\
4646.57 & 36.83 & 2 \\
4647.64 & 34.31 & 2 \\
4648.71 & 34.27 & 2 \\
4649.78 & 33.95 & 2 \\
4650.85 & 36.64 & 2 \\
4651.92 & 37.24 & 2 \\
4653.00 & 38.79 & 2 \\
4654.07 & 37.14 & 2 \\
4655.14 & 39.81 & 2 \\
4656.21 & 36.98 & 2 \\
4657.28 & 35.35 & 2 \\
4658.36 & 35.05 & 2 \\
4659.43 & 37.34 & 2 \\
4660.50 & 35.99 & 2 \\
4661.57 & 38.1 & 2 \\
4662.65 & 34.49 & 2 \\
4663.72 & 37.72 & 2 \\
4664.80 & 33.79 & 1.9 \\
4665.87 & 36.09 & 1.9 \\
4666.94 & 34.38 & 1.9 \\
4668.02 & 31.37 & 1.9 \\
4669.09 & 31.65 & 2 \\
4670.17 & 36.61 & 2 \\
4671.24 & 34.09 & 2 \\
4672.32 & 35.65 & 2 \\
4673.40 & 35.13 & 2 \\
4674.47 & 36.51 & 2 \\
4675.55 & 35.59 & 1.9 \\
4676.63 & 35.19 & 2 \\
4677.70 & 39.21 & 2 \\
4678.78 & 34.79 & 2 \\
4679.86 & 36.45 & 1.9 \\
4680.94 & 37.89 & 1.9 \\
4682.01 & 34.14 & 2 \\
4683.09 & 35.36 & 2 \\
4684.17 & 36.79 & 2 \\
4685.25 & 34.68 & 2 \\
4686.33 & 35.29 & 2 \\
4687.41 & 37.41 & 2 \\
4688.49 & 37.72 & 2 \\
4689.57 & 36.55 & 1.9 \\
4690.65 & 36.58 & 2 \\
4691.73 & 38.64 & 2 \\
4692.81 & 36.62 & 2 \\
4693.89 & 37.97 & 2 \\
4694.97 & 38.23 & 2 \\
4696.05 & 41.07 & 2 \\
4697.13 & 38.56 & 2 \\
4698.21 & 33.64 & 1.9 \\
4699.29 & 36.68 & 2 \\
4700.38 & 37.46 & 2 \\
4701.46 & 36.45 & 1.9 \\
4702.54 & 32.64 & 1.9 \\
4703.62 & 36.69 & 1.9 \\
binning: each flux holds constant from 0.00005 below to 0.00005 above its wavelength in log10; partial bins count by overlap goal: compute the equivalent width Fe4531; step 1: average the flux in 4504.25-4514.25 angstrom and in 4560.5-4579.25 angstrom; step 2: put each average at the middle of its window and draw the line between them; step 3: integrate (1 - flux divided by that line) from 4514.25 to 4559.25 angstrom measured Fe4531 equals 1.5 angstrom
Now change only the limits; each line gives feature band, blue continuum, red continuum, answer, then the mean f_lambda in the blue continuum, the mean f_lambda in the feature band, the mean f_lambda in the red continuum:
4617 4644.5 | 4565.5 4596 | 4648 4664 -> -0.59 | 35.8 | 37.1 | 36.5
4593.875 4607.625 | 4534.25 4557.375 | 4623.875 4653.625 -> 0.39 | 36.2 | 35.4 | 36.5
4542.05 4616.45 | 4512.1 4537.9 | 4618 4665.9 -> 0.84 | 36.2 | 36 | 36.6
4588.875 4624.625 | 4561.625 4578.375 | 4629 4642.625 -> 0.23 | 36.3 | 36.4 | 37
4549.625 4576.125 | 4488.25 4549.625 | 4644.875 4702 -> 0.46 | 36.6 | 35.8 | 36.2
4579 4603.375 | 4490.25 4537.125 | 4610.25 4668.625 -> 0.82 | 36.6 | 35.4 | 36.7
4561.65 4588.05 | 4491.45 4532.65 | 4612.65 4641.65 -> 0.65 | 36.7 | 36.1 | 37.3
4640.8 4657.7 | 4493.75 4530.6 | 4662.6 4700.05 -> -0.09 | 37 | 36.5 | 36.1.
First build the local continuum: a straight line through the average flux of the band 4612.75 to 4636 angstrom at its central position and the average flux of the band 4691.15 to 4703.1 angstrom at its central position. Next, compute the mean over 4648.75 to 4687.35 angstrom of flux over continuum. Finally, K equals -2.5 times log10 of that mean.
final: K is 0.043 mag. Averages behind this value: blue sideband 37.6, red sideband 37.1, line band 35.9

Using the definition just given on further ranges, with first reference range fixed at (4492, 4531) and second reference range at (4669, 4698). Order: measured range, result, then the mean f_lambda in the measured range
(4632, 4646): 0.009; 36.3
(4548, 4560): 0.046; 35.3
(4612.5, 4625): -0.035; 37.9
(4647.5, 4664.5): 0.003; 36.4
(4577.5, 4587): 0.032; 35.7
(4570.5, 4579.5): 0.039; 35.5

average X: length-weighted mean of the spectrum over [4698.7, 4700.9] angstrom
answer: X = 36.9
